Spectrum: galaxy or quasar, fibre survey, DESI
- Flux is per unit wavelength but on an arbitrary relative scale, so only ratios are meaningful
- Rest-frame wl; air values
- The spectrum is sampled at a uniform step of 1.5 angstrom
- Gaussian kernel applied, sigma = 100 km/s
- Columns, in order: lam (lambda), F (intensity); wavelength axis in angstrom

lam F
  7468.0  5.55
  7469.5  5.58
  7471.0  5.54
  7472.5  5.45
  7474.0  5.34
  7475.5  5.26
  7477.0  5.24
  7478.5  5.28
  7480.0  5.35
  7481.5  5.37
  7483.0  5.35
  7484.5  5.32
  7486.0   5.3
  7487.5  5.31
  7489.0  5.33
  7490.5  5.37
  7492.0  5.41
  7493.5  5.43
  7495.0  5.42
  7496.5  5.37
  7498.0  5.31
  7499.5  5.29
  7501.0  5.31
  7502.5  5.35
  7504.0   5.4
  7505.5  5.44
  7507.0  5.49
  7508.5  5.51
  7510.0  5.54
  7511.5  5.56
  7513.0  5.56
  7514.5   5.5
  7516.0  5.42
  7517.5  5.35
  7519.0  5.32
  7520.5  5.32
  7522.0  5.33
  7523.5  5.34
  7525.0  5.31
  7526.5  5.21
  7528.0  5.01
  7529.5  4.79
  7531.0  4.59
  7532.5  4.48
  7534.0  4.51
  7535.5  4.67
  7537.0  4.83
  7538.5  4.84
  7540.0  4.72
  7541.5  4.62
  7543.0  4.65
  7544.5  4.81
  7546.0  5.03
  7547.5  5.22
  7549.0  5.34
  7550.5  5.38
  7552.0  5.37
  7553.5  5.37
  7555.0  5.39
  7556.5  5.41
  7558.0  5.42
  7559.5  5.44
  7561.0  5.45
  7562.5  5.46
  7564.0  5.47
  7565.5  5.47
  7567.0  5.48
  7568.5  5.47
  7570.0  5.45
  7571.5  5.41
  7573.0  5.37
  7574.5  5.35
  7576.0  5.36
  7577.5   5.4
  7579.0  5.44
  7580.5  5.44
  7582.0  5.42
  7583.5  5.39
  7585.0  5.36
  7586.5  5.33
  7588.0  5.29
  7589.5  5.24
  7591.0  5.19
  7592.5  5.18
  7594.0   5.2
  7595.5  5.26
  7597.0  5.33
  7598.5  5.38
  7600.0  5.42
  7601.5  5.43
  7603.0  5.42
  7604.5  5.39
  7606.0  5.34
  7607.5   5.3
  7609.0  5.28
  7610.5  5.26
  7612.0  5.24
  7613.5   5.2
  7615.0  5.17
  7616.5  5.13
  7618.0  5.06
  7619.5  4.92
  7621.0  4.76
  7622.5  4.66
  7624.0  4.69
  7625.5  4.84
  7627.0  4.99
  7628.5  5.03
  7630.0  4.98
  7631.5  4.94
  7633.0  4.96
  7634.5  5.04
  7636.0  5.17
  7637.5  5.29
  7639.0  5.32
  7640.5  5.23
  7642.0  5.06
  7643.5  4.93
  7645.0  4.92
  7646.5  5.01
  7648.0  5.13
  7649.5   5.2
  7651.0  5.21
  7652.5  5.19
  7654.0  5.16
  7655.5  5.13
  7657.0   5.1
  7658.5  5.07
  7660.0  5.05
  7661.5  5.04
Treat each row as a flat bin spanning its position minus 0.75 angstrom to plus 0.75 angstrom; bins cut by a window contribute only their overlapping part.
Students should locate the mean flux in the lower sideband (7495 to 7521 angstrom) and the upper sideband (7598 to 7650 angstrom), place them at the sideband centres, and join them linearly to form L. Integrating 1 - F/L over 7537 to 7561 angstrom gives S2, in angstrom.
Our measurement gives 0.8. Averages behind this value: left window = 5.42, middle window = 5.13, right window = 5.12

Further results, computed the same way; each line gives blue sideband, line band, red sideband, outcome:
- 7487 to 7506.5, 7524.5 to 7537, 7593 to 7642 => 1.2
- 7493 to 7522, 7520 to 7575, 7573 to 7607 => 2.3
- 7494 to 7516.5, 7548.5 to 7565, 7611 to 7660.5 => -0.4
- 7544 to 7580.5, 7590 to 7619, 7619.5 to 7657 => -0.5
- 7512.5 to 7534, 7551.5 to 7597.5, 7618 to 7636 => -3.1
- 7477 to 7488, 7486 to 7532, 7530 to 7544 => -3.0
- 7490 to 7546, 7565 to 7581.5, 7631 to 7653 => -0.9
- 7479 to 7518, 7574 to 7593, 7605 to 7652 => -0.6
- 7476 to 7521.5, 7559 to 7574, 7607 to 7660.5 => -0.6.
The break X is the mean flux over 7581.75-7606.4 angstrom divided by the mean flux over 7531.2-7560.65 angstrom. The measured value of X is 1.06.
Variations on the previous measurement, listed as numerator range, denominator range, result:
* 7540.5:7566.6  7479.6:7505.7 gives 0.98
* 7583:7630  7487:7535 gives 0.98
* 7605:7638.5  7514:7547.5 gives 1.02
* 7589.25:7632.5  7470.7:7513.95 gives 0.96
